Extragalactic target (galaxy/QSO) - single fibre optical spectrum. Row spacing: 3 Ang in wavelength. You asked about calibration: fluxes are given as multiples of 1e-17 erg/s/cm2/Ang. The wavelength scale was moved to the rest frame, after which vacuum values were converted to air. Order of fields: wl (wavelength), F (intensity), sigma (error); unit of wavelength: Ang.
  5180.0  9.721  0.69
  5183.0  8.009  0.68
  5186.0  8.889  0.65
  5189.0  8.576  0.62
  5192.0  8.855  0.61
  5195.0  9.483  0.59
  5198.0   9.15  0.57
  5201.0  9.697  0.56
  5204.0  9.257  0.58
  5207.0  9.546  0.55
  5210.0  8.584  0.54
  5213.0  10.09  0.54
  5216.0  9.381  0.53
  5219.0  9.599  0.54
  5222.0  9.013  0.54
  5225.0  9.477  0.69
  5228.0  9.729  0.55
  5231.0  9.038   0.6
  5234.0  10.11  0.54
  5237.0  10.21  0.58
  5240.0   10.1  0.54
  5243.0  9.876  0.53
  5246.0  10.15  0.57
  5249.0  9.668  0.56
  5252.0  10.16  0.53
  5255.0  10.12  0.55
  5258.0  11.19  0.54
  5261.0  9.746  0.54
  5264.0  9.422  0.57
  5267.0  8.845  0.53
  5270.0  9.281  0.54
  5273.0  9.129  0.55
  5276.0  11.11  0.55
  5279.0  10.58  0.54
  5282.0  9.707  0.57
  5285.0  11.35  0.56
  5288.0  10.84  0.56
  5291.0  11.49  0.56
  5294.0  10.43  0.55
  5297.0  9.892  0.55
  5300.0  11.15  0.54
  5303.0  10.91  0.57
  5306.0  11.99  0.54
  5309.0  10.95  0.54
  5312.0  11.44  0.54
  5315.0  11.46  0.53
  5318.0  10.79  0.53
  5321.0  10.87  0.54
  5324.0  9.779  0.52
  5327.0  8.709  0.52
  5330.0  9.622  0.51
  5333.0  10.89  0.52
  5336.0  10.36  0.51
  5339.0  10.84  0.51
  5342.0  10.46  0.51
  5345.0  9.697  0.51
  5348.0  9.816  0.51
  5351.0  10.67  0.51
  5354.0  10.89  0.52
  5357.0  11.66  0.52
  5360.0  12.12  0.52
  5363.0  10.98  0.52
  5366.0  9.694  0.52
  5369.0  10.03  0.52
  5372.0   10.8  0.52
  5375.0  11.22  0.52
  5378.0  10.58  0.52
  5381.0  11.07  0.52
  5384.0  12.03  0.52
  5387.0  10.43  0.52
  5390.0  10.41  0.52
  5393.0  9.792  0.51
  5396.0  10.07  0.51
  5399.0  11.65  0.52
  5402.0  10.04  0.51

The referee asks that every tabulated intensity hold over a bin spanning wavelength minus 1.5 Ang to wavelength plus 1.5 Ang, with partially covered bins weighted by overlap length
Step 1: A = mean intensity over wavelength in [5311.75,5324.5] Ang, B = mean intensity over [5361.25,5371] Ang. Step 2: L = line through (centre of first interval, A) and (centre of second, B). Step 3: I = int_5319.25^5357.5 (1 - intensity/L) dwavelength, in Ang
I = 1.3 Ang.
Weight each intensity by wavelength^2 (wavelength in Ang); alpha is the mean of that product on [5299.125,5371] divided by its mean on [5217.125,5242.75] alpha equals 1.15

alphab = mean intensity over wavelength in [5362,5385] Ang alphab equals 10.8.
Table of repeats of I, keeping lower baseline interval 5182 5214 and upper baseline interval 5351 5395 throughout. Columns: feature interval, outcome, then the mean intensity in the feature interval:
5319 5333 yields 0.6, 9.9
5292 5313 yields -1.7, 11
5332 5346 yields 0.0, 10.5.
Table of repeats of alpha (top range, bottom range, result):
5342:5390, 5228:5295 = 1.11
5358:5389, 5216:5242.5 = 1.19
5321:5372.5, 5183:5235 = 1.18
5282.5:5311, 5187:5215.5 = 1.23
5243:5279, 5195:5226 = 1.08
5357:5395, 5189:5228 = 1.23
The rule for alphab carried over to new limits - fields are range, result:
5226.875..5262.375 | 10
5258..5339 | 10.4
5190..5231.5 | 9.35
